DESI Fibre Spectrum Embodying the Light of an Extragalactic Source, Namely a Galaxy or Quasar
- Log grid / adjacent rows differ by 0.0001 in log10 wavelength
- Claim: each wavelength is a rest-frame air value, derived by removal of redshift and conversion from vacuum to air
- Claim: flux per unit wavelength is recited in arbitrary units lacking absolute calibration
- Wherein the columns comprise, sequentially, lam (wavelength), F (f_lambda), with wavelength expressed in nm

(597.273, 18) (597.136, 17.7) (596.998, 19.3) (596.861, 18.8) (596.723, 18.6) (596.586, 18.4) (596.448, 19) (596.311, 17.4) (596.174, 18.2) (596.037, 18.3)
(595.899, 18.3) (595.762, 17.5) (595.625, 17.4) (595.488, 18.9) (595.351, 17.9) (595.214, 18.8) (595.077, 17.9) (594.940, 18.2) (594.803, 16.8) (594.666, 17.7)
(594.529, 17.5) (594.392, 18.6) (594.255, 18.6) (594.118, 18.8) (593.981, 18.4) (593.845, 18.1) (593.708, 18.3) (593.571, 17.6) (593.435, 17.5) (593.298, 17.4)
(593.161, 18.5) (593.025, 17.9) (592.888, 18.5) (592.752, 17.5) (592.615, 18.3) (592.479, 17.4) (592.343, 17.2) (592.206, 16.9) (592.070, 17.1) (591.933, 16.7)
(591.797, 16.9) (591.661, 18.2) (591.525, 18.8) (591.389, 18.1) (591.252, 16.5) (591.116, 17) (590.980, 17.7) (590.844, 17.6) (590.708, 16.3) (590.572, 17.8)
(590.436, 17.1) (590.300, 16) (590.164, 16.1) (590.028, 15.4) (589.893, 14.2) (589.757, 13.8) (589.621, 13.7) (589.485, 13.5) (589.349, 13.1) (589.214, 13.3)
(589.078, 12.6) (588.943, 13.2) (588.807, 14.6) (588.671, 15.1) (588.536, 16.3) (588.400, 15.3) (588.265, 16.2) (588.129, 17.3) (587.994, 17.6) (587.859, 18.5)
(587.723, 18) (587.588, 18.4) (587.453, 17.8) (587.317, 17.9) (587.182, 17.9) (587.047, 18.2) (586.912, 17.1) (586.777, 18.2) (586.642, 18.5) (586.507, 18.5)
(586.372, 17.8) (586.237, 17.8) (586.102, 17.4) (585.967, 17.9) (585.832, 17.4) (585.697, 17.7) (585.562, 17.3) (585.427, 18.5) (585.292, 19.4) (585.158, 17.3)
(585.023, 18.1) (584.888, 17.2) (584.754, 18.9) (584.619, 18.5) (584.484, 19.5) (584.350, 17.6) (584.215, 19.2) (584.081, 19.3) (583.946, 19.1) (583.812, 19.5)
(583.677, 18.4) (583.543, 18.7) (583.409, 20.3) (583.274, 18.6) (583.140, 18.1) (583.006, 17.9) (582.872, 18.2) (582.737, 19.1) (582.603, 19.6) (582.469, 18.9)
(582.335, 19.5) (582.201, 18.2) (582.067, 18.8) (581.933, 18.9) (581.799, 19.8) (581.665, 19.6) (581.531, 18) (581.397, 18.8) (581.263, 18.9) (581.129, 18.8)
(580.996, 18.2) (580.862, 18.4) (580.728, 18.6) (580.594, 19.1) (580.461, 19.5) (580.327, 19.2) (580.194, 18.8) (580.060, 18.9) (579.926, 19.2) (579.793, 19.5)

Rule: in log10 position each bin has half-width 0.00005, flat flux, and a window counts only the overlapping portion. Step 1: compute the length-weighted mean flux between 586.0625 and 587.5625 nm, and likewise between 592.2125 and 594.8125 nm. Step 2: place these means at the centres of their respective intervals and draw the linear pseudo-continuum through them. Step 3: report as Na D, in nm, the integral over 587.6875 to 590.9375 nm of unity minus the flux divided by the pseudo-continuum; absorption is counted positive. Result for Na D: 0.44 nm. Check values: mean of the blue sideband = 17.9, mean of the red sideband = 17.9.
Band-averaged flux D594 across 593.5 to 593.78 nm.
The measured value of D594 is 18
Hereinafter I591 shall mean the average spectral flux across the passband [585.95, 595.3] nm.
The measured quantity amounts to 17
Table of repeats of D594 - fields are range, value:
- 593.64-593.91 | 18.2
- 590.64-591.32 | 17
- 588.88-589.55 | 13.2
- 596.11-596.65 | 18.2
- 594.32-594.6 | 18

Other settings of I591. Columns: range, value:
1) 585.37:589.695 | 16.6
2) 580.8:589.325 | 17.9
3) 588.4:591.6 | 15.6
